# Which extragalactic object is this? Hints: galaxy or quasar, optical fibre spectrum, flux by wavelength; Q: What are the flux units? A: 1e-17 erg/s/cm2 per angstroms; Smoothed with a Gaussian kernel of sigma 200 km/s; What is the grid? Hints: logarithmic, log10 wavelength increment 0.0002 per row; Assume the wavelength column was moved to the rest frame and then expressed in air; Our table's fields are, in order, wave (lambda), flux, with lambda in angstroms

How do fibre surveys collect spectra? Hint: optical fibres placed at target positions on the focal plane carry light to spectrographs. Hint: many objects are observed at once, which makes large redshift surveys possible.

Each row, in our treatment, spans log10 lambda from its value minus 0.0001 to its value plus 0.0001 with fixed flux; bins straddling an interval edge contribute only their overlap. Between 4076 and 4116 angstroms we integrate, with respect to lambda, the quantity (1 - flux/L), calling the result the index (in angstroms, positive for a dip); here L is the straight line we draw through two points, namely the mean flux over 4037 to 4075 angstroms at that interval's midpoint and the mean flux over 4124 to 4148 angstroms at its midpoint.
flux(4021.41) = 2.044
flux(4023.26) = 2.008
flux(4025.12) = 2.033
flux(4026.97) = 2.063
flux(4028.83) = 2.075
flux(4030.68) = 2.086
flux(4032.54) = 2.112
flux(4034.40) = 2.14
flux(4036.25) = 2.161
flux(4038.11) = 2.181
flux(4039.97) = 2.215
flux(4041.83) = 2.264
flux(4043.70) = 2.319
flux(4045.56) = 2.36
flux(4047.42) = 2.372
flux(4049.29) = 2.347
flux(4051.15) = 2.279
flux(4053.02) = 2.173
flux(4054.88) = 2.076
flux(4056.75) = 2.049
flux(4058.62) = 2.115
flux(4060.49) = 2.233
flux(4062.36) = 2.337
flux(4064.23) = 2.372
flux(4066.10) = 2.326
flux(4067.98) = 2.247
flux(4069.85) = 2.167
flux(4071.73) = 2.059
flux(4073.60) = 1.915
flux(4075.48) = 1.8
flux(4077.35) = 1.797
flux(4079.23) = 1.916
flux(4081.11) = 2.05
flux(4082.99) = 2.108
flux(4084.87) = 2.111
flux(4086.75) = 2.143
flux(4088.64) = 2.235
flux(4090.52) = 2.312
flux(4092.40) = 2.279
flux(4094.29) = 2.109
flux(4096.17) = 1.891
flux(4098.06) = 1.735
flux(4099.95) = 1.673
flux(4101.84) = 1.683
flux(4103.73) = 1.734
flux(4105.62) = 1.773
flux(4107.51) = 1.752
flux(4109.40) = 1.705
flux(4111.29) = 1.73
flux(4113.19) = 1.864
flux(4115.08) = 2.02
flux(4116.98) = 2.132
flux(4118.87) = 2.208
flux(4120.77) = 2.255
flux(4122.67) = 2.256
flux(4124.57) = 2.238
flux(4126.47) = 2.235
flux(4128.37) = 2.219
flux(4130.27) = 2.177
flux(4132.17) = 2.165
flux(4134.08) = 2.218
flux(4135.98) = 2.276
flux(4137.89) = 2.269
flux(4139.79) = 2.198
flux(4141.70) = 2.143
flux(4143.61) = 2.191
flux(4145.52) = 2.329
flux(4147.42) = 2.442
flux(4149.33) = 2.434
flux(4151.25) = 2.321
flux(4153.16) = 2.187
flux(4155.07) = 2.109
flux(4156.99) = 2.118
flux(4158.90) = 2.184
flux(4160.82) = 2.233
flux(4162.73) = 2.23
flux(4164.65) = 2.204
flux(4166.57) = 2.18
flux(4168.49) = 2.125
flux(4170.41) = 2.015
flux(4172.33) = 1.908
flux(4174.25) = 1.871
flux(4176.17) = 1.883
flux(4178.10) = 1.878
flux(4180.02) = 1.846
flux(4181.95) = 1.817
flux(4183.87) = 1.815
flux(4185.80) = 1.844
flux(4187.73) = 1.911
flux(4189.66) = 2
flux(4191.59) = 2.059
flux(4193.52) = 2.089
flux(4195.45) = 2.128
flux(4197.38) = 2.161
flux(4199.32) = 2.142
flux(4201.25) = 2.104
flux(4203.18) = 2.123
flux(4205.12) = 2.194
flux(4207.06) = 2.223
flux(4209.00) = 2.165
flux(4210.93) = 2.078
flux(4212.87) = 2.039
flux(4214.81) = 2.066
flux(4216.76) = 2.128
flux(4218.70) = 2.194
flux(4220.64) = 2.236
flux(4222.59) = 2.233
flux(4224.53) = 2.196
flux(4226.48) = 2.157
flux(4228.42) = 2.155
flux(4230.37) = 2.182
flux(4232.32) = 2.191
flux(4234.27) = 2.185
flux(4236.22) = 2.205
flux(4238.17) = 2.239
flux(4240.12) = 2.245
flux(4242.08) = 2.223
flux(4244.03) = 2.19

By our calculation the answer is 5.3 angstroms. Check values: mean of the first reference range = 2.21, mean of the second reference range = 2.24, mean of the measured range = 1.93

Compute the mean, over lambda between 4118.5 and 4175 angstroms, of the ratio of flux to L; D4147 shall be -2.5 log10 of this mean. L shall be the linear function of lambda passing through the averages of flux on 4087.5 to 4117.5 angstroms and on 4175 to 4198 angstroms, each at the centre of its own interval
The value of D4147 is -0.14 mag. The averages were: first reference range 1.91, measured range 2.2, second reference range 1.95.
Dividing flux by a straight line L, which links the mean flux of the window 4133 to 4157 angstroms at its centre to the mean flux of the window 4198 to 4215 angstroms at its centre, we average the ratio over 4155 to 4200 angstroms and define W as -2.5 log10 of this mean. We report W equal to 0.08 mag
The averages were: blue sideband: 2.25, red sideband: 2.13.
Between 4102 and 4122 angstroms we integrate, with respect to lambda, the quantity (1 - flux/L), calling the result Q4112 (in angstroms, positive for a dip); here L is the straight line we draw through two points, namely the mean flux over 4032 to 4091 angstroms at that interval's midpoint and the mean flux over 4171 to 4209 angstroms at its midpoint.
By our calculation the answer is 1.8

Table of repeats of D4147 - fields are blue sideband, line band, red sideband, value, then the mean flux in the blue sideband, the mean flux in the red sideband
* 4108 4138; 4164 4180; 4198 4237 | 0.075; 2.11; 2.16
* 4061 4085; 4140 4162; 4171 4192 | -0.153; 2.09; 1.89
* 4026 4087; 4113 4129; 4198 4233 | -0.010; 2.15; 2.16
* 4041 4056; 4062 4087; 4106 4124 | 0.037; 2.27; 1.99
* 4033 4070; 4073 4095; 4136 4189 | 0.066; 2.24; 2.1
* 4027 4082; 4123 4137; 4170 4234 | -0.056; 2.16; 2.06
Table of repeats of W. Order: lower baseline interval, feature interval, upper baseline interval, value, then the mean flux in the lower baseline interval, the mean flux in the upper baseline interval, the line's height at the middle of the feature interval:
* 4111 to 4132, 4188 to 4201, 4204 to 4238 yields 0.037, 2.14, 2.17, 2.16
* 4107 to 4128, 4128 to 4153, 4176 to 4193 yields -0.134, 2.05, 1.9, 2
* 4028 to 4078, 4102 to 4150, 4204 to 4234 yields 0.029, 2.17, 2.16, 2.17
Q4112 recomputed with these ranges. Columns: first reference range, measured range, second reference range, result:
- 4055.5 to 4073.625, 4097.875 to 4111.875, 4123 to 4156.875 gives 3.13 angstroms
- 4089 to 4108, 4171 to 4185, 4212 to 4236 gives 1.40 angstroms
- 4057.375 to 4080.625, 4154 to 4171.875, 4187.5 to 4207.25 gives -0.37 angstroms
